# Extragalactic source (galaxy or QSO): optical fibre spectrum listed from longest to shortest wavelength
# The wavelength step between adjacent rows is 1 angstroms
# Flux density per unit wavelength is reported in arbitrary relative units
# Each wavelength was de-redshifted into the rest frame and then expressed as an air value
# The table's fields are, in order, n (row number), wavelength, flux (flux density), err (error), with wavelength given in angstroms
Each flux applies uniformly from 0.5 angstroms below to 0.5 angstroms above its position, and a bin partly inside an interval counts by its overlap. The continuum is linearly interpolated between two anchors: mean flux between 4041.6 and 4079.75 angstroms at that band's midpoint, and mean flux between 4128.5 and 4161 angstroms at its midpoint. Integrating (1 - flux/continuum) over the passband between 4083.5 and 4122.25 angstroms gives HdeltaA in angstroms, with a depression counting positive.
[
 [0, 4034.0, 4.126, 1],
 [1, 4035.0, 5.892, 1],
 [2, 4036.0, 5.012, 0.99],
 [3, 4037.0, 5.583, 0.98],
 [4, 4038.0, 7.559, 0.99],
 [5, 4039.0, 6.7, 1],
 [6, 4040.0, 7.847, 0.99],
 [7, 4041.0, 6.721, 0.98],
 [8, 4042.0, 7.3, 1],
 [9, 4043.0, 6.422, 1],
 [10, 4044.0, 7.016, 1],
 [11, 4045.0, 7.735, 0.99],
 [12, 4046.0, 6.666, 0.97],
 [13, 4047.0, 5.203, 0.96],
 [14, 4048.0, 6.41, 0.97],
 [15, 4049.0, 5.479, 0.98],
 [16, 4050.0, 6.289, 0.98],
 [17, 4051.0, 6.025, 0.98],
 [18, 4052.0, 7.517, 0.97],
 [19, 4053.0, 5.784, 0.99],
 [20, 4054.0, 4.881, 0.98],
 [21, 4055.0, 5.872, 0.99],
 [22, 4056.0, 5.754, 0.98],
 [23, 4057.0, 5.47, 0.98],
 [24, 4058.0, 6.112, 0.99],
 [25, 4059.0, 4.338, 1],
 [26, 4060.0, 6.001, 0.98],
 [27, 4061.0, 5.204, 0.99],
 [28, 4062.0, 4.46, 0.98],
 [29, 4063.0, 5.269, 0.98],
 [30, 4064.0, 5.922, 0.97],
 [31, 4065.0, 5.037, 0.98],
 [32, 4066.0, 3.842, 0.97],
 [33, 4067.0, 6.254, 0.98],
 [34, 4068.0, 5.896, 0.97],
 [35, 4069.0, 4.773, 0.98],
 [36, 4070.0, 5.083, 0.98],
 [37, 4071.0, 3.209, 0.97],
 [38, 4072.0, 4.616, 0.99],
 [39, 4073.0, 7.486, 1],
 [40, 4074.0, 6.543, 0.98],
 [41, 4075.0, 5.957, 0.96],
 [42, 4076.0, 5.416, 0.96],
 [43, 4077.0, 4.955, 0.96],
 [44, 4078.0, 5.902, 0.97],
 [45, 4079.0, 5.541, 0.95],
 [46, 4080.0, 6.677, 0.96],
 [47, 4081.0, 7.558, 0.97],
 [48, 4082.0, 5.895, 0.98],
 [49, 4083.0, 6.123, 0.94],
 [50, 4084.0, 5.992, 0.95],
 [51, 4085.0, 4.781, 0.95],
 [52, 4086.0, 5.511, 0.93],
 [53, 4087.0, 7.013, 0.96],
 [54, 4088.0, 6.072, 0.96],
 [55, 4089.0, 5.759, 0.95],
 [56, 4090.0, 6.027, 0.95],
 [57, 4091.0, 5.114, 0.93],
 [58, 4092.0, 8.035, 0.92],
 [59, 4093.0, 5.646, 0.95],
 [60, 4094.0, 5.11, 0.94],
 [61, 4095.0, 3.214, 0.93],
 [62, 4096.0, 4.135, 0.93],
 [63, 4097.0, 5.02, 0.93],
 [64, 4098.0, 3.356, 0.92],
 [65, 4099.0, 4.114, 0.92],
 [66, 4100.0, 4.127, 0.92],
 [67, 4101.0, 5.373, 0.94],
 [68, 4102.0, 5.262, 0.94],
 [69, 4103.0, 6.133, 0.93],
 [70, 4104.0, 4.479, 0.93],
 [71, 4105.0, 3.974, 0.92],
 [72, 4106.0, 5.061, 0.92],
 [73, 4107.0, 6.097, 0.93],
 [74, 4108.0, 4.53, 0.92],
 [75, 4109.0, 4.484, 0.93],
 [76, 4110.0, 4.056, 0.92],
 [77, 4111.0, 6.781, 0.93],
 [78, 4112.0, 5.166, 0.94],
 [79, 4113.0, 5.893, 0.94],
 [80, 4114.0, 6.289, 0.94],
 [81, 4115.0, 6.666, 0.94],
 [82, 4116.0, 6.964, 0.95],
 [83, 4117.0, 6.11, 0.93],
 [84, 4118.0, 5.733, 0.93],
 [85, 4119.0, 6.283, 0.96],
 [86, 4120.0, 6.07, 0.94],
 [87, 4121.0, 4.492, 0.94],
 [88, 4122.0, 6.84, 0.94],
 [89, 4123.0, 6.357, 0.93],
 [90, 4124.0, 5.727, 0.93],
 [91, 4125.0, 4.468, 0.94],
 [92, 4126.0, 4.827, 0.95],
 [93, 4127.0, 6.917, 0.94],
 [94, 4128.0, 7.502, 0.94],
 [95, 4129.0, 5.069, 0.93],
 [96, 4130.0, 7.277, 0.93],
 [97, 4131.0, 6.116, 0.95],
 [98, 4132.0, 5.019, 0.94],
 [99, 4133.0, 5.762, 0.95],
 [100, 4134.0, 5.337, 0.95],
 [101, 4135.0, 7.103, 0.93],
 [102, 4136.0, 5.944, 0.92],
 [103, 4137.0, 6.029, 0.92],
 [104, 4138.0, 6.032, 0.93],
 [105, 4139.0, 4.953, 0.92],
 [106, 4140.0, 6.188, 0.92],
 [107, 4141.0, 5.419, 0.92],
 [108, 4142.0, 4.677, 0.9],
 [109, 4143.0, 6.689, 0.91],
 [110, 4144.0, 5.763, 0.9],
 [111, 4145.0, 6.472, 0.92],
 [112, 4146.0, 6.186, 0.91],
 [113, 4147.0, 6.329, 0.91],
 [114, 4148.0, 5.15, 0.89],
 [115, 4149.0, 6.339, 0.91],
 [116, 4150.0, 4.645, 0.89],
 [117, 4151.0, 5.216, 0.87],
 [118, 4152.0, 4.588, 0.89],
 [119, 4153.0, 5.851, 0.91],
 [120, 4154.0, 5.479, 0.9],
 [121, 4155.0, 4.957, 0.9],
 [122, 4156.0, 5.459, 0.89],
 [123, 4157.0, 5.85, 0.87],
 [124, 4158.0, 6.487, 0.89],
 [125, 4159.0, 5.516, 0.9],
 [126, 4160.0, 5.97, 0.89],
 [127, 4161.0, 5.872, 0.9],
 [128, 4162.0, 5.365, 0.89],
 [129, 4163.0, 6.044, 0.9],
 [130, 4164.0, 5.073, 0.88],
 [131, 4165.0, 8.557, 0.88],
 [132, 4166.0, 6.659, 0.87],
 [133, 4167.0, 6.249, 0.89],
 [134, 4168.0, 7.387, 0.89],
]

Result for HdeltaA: 2.1 angstroms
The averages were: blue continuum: 5.73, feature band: 5.42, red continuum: 5.75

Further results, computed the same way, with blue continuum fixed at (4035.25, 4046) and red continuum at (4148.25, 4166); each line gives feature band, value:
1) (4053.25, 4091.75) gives 5.2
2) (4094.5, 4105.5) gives 3.1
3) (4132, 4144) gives 0.2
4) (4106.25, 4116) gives 0.8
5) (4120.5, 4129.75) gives 0.3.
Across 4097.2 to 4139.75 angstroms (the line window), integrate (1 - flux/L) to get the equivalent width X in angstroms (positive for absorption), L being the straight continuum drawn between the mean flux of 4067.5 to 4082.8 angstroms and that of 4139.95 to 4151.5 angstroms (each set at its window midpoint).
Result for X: 1.0 angstroms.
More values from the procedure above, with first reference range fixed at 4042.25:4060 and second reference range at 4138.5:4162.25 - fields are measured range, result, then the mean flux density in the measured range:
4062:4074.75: 1.5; 5.31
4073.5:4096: 0.4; 5.82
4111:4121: -0.5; 6.08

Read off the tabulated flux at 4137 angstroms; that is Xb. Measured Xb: 6.029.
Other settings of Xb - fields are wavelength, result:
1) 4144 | 5.763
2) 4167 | 6.249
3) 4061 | 5.204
